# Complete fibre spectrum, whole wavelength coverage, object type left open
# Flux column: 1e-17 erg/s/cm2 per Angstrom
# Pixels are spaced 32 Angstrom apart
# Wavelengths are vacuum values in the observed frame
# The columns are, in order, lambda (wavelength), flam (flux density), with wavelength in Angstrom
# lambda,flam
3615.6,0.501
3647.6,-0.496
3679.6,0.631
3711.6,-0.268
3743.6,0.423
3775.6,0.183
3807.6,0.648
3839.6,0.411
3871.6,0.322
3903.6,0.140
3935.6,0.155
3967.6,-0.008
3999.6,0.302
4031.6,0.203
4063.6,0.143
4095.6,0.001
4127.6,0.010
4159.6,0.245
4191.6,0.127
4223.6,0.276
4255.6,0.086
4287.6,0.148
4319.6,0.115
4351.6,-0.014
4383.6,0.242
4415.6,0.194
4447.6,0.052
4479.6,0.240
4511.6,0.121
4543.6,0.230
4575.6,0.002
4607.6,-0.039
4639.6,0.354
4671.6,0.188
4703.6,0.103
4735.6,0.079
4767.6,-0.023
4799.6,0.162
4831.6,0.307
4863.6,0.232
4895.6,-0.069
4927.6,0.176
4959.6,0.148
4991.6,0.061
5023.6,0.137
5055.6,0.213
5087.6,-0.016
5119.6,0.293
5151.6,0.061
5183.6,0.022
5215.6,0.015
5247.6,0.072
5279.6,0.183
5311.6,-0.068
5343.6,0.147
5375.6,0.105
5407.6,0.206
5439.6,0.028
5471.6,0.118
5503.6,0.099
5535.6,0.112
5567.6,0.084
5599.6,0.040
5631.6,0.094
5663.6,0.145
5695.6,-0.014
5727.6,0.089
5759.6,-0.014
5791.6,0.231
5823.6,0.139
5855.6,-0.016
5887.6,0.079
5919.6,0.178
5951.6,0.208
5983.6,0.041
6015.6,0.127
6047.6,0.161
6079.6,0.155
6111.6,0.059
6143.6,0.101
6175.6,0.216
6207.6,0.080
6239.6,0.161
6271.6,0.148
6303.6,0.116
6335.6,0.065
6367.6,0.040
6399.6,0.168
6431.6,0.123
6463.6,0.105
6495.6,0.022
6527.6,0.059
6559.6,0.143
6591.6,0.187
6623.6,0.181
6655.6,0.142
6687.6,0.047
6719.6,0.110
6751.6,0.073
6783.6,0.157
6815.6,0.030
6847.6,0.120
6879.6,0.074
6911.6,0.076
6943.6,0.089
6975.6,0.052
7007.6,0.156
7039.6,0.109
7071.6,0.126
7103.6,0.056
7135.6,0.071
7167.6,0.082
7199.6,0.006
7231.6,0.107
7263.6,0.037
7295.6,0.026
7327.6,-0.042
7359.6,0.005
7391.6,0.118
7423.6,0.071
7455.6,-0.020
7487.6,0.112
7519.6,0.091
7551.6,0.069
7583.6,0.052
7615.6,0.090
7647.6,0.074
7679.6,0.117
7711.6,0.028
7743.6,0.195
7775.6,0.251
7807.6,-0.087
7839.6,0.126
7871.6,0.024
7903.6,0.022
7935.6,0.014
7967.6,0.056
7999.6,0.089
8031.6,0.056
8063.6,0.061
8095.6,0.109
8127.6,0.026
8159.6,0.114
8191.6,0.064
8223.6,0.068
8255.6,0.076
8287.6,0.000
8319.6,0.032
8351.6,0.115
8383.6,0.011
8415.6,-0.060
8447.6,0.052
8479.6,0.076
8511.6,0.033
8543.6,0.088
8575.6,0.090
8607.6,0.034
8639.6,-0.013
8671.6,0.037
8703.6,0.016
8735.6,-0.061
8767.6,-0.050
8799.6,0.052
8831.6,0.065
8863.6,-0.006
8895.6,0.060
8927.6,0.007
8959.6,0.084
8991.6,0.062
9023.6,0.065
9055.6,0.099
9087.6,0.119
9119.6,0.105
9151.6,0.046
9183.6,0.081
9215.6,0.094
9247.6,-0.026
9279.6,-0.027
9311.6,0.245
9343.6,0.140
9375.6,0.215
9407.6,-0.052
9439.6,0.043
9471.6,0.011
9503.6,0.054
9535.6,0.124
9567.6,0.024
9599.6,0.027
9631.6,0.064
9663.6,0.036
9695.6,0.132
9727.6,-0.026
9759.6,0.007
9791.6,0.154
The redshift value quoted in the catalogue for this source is 1.081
